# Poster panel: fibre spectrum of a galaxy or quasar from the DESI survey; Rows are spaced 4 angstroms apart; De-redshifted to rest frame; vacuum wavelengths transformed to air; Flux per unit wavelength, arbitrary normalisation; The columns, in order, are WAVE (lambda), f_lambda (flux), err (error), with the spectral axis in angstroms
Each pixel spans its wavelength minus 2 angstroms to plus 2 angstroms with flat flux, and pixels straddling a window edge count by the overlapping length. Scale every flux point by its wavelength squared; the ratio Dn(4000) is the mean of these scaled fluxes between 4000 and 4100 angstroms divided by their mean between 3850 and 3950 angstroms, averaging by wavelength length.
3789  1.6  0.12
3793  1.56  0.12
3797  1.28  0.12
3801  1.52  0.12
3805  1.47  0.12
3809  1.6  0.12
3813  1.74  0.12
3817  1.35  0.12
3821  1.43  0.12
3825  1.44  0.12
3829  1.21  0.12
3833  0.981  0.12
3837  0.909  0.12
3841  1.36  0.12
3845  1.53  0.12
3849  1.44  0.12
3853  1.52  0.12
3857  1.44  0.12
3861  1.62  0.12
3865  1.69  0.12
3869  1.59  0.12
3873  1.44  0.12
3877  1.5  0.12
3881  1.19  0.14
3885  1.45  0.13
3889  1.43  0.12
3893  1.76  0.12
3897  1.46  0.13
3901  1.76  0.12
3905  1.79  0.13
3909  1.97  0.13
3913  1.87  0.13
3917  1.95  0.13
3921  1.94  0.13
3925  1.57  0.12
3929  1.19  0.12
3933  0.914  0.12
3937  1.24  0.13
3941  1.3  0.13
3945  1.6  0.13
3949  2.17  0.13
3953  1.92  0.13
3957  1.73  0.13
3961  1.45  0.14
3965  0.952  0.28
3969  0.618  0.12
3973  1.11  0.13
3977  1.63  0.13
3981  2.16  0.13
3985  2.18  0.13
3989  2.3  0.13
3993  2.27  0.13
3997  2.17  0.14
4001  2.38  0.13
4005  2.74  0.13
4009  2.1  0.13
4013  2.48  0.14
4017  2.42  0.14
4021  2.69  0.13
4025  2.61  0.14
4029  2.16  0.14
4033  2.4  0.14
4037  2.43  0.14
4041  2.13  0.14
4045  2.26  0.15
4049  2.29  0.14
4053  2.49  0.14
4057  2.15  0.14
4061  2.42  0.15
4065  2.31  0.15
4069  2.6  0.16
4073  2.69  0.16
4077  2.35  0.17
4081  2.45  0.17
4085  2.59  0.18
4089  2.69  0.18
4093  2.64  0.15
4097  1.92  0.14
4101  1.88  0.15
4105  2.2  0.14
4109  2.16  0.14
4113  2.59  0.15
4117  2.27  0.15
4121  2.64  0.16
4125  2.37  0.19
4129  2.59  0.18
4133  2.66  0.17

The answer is 1.7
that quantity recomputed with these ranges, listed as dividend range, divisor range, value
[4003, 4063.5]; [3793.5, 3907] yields 1.79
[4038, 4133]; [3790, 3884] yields 1.89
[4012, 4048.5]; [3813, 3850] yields 2.01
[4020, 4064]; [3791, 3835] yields 1.87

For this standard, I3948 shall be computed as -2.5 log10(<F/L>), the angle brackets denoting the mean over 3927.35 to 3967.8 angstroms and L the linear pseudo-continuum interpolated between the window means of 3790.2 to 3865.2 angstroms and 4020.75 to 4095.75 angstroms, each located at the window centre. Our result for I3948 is 0.333 mag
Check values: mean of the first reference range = 1.42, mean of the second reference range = 2.43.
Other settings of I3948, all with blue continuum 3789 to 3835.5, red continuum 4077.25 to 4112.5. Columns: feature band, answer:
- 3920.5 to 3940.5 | 0.332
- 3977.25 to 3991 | -0.088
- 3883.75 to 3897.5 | 0.092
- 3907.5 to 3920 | -0.108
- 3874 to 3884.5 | 0.192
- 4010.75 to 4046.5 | -0.137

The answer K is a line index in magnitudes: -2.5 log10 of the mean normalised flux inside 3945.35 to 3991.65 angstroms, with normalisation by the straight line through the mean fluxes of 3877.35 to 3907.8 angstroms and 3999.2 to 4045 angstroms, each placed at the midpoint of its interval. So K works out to 0.23 mag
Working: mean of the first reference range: 1.56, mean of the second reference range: 2.41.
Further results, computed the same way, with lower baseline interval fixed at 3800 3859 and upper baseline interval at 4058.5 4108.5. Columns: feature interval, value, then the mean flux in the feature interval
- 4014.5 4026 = -0.198 mag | 2.57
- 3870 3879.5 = 0.073 mag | 1.47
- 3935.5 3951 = 0.160 mag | 1.59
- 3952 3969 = 0.344 mag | 1.38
